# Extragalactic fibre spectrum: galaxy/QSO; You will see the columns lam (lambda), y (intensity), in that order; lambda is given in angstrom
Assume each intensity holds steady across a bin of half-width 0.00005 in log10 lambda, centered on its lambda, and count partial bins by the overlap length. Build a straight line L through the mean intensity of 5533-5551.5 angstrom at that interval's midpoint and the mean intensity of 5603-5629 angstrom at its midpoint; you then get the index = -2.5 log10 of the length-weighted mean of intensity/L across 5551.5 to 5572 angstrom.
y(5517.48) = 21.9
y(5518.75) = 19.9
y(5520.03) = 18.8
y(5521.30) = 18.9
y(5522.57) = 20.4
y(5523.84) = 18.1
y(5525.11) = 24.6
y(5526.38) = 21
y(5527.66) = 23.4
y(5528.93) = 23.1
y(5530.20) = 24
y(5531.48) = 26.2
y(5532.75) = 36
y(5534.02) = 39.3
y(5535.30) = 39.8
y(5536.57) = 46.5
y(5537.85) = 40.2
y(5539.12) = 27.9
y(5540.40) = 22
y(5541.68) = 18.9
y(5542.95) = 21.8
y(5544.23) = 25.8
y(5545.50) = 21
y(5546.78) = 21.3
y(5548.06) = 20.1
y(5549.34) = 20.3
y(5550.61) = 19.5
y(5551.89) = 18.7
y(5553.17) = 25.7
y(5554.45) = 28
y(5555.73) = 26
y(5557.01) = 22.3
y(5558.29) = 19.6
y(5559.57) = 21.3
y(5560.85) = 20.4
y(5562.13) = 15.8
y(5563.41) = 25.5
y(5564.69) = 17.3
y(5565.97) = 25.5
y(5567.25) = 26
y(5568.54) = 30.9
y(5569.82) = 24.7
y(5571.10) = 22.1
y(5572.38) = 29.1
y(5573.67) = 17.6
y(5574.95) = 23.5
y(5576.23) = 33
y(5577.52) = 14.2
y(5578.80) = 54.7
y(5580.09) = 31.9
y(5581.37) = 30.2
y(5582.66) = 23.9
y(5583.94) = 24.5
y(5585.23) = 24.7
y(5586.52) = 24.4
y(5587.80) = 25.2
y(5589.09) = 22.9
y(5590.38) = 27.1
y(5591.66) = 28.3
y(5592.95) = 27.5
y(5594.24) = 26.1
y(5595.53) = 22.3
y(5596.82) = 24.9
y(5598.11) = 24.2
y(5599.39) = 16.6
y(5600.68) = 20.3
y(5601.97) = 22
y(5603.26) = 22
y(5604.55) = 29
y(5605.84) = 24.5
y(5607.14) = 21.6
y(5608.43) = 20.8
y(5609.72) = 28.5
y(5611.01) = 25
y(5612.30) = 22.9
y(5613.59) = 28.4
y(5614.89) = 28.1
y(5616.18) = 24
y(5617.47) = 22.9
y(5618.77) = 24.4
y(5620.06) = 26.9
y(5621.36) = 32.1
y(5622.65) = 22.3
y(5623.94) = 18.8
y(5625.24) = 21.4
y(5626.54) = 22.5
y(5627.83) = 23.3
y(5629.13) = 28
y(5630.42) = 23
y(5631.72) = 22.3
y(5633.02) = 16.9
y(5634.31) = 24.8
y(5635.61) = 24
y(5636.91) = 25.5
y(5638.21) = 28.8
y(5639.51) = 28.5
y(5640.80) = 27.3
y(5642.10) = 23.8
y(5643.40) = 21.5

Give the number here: 0.152 mag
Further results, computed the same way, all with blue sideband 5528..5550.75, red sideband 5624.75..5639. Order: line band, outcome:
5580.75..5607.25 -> 0.04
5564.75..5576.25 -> 0.05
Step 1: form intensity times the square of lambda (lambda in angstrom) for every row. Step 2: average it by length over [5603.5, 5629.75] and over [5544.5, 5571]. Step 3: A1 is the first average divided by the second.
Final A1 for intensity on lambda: 1.12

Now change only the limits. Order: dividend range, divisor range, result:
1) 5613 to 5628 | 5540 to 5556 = 1.14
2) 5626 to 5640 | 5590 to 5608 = 1.03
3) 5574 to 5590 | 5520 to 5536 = 1.08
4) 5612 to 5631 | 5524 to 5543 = 0.88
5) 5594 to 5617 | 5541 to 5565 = 1.13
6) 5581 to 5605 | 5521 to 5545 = 0.91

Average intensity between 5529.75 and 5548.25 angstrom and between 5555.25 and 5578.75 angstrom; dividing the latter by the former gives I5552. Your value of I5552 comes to 0.82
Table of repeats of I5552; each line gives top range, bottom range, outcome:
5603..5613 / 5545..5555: 1.12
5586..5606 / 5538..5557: 1.05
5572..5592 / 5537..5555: 1.14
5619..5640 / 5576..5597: 0.89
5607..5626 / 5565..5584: 0.90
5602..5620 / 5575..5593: 0.89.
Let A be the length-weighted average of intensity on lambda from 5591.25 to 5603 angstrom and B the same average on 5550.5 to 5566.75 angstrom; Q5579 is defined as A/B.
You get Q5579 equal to 1.06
